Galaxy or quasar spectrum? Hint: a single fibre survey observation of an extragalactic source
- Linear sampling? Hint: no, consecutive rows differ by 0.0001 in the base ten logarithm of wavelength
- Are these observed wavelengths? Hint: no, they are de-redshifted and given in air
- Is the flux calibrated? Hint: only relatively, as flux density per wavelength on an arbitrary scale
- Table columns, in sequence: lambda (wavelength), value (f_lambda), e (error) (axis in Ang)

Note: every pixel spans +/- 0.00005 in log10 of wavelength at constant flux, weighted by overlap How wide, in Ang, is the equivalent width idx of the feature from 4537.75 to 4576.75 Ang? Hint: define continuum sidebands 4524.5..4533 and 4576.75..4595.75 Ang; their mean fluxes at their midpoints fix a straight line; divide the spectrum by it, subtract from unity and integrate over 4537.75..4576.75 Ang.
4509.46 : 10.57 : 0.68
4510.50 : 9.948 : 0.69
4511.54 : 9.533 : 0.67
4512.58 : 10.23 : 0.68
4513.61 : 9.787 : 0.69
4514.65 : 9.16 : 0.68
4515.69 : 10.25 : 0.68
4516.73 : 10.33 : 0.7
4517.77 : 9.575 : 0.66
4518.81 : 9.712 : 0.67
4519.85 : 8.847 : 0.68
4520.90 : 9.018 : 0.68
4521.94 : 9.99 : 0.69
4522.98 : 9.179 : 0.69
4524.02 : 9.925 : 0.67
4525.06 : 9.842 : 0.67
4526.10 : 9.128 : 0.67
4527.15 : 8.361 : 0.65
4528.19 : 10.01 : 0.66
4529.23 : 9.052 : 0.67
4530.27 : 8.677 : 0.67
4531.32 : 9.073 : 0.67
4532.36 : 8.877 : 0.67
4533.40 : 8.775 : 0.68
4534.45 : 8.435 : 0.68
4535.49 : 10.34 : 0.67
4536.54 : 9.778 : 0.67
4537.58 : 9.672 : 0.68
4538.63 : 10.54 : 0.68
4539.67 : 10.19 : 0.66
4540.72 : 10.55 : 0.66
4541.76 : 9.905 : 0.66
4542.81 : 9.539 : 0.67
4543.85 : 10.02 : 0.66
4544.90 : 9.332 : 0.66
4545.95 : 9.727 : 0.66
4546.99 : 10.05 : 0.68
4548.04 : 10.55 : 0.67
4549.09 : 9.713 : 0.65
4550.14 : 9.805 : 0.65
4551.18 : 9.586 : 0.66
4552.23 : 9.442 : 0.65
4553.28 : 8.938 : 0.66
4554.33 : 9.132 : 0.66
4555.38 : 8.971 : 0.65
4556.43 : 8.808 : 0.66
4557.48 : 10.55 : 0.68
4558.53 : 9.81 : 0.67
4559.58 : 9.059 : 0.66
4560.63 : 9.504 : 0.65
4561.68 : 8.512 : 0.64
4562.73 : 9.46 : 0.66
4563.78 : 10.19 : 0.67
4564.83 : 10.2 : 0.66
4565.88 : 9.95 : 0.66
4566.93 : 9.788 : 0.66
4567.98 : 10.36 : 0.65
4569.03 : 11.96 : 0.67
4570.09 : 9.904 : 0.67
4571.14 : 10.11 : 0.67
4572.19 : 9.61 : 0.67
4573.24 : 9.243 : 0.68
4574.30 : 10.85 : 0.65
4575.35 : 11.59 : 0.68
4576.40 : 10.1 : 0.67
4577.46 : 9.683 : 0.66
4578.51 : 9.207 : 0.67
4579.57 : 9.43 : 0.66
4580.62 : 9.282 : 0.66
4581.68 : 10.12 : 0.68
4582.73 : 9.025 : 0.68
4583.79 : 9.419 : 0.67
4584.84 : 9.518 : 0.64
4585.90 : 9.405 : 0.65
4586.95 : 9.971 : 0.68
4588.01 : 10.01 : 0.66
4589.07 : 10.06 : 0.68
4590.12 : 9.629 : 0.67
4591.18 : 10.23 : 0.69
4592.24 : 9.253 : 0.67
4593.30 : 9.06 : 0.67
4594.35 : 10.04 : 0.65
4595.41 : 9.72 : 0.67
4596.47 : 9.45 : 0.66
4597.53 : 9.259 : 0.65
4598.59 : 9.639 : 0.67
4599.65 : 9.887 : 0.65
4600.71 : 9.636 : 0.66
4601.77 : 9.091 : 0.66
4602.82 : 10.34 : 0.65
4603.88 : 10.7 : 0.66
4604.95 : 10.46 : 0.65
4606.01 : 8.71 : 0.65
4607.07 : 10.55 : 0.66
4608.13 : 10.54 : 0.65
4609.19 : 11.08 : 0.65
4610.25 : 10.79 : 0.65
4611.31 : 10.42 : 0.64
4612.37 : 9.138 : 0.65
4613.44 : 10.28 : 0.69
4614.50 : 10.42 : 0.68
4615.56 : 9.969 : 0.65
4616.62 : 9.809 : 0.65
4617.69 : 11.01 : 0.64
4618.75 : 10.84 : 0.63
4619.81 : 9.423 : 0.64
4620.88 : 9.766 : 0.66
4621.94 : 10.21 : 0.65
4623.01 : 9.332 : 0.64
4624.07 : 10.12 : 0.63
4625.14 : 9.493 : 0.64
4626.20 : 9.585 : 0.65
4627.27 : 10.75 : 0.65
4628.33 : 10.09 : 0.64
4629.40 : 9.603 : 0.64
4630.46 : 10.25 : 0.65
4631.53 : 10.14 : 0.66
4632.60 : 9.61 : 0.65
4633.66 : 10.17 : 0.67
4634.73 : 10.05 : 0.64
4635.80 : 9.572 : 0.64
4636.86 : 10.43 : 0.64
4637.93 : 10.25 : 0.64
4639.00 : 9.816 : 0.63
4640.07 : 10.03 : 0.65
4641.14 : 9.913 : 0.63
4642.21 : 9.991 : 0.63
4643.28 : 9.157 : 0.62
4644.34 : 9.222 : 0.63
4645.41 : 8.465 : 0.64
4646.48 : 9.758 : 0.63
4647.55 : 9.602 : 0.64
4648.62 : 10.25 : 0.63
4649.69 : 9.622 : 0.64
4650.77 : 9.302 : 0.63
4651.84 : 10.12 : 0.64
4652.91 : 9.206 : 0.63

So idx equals -2.1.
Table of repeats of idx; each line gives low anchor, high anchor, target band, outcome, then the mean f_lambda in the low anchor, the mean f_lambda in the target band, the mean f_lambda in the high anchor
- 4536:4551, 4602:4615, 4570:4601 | 1.24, 9.95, 9.74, 10.3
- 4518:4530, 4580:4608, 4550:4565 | 0.15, 9.36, 9.44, 9.72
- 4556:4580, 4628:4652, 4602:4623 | -0.76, 9.91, 10.2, 9.79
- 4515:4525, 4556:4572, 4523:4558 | 0.74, 9.65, 9.55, 9.88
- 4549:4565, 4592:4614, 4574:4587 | -0.14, 9.46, 9.8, 9.92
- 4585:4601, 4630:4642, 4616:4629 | -0.16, 9.68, 10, 10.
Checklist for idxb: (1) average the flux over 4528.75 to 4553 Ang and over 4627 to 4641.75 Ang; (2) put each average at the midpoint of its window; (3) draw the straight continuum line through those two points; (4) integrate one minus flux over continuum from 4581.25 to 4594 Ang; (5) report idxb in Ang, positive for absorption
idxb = 0.2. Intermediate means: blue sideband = 9.63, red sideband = 10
